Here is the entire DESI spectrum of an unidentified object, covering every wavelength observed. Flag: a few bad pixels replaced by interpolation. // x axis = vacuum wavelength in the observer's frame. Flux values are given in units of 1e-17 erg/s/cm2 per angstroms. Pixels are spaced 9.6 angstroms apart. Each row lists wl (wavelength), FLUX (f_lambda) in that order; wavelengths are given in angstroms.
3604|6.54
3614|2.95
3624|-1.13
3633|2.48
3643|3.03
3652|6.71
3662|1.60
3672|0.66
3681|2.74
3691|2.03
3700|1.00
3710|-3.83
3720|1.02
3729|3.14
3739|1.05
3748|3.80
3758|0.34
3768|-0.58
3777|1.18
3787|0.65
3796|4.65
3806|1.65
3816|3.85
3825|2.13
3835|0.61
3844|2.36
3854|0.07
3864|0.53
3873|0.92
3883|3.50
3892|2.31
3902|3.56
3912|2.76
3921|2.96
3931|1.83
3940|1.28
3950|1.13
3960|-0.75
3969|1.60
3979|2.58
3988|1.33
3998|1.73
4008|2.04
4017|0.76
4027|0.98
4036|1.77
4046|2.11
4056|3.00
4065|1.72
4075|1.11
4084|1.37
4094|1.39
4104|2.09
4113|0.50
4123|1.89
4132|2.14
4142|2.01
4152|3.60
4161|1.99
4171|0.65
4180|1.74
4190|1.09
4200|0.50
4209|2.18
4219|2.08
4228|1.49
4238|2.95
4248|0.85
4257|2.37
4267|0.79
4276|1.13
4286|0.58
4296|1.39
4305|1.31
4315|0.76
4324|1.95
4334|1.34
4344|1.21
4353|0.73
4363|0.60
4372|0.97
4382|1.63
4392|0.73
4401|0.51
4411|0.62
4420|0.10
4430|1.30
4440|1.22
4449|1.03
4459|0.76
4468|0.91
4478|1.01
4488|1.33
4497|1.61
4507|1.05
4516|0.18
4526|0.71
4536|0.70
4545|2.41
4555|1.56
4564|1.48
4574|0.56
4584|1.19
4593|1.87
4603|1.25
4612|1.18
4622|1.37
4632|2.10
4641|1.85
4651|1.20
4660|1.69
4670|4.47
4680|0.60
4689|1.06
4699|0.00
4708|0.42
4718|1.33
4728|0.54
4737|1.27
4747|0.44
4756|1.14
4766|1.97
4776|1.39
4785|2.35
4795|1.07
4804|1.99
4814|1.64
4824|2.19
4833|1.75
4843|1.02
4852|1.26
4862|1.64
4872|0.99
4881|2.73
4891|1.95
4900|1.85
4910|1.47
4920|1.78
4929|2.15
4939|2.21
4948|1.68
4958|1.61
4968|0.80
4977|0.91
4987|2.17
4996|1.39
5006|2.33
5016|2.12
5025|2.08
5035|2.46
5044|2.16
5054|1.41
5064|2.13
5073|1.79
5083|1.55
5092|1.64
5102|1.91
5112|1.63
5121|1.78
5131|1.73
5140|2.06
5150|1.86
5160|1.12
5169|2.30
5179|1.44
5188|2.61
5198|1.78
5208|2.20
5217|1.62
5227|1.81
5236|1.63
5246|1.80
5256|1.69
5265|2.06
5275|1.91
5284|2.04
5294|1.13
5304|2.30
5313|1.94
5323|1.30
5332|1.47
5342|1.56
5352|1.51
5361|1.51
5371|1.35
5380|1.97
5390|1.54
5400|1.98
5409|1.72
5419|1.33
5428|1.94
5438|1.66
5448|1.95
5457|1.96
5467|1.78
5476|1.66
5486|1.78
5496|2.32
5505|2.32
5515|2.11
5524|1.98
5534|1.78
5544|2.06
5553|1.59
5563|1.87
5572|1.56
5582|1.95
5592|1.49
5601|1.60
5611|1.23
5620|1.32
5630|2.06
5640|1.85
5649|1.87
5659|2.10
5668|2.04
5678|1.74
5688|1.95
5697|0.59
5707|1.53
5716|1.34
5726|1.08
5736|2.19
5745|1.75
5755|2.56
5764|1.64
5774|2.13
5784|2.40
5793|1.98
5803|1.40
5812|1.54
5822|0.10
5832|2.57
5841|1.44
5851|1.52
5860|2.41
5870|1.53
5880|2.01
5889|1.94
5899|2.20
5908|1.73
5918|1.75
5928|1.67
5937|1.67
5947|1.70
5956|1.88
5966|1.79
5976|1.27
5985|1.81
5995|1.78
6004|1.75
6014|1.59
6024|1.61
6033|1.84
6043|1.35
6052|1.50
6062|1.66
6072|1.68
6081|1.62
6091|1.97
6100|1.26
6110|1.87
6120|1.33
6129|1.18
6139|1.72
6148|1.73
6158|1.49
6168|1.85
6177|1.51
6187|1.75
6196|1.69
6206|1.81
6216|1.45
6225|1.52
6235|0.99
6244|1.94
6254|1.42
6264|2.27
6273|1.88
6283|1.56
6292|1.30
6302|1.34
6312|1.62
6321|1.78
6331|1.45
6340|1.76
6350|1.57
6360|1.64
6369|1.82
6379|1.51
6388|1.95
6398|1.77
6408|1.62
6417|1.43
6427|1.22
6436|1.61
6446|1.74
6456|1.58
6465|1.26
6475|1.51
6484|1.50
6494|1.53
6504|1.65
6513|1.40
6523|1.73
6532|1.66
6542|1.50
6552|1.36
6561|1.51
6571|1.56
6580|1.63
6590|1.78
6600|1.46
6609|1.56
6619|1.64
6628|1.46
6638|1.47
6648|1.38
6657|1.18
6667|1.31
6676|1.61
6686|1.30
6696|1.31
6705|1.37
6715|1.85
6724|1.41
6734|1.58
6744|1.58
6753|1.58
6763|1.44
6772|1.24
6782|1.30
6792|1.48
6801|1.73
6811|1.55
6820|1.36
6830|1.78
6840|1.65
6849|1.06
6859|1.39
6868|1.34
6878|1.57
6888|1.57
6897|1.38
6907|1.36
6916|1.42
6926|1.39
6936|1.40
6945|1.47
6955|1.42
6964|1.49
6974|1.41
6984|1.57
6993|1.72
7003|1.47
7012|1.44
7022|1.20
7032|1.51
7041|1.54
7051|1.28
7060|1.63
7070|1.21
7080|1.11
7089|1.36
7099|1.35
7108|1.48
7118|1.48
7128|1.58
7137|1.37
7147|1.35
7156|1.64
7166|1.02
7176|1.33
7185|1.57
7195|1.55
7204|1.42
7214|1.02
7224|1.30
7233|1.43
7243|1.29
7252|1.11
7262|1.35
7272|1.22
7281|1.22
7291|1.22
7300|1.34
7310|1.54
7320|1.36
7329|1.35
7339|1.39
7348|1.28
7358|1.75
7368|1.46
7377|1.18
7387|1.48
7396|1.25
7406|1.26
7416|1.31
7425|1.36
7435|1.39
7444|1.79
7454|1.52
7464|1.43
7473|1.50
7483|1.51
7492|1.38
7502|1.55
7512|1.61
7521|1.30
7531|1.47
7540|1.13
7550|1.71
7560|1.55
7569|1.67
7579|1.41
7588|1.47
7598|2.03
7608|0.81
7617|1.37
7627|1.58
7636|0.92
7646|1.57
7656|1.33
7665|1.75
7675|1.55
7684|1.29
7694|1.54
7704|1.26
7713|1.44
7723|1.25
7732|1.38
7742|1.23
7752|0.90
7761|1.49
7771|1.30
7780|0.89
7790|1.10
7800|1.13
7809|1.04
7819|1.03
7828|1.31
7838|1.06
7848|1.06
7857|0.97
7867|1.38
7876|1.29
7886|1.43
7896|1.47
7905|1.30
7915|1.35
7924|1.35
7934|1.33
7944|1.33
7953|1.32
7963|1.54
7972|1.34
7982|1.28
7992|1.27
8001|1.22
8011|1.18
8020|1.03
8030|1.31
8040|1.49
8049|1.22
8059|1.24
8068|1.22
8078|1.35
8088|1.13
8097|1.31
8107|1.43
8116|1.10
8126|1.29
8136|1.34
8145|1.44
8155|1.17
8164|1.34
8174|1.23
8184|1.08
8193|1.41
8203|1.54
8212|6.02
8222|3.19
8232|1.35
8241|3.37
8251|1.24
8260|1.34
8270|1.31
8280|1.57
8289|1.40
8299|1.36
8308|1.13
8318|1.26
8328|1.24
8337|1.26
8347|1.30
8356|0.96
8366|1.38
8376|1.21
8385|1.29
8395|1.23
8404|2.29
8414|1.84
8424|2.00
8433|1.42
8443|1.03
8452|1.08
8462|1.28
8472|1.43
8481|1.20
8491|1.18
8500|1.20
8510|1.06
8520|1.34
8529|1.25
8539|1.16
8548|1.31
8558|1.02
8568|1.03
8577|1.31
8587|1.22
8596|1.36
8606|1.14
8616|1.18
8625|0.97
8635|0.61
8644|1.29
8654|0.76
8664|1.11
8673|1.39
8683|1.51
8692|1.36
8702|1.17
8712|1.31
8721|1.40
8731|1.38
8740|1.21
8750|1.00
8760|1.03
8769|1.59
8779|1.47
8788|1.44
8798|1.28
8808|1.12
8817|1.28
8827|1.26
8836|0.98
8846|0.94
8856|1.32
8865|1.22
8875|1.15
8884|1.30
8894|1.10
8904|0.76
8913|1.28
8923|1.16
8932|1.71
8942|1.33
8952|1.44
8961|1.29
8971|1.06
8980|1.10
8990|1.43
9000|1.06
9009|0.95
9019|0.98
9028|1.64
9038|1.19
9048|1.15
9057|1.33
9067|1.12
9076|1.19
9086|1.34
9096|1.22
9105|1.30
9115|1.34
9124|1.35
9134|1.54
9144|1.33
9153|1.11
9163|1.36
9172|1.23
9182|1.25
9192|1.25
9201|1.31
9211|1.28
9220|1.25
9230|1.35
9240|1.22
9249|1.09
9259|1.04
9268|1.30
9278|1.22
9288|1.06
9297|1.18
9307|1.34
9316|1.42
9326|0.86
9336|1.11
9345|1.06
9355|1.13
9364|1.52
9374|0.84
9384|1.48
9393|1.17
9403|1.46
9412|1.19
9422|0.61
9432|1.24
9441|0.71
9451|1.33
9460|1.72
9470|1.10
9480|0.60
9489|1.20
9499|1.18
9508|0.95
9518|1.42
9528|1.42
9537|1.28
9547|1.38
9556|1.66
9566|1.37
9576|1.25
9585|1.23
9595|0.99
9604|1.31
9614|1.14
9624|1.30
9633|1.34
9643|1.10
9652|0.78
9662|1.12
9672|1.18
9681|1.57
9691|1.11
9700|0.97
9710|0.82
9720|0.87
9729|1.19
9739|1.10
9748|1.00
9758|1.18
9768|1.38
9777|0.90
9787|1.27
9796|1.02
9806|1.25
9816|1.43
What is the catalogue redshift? 0.25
